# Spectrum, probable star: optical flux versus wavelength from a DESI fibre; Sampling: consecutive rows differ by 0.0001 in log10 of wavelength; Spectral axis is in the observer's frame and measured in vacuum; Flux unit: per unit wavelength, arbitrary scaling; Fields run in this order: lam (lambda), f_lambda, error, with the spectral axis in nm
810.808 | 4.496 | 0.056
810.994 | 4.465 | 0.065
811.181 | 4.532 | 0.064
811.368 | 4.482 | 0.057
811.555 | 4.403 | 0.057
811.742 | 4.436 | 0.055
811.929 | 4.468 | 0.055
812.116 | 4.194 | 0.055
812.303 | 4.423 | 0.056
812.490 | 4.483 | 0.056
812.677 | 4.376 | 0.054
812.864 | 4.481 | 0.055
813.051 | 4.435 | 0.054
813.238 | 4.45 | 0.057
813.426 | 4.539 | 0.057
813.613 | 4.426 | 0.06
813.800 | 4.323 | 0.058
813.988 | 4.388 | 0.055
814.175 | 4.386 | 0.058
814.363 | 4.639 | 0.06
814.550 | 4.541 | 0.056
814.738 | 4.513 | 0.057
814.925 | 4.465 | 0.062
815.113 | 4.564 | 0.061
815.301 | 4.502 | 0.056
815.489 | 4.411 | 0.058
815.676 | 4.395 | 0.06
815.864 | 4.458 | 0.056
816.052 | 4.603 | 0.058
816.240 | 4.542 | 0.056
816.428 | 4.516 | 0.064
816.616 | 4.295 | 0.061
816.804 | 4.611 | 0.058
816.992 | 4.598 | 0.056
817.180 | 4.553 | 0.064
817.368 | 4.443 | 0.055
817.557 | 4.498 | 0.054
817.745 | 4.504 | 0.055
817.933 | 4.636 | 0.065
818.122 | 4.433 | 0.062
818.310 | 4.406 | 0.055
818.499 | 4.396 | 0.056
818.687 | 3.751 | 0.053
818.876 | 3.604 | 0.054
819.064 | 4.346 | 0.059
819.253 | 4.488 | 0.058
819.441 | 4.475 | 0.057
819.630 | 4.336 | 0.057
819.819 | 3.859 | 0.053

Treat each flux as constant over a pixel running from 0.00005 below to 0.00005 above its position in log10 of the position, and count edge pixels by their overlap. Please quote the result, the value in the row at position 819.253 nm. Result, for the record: 4.488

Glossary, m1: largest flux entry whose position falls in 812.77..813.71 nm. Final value 4.539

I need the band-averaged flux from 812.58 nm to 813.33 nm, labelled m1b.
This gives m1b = 4.44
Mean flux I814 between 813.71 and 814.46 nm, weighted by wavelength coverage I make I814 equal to 4.43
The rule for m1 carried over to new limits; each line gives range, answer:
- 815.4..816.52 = 4.603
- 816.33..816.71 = 4.516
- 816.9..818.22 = 4.636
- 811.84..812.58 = 4.483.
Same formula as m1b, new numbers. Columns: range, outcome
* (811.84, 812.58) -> 4.39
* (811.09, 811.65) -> 4.47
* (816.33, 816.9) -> 4.48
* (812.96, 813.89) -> 4.44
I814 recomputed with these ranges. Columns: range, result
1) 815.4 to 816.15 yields 4.47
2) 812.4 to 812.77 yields 4.43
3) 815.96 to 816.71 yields 4.49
